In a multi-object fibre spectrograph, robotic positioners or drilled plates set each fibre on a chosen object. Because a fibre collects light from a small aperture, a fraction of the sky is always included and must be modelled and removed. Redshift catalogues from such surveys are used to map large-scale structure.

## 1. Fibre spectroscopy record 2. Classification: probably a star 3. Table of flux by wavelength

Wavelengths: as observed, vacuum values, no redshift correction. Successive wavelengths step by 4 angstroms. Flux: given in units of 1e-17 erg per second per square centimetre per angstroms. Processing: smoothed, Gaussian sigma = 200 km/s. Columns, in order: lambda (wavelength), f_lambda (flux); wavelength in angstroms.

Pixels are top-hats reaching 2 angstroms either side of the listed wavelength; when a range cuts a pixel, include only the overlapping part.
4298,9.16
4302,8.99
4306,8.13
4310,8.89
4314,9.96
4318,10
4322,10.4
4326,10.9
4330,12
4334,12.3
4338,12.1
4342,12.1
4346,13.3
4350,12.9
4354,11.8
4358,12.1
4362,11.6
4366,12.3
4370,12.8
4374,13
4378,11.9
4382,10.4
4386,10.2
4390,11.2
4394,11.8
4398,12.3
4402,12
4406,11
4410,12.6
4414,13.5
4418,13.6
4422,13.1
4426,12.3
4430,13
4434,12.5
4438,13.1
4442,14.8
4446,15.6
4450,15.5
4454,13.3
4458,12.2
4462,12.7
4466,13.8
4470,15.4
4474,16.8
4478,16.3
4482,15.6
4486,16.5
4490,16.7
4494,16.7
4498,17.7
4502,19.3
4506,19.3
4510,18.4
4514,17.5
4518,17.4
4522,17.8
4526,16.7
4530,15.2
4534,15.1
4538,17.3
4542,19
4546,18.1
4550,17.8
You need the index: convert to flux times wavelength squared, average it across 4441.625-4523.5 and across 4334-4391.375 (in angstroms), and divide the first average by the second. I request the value 1.43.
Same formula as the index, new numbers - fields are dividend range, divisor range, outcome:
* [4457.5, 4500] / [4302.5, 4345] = 1.57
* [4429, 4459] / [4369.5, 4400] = 1.22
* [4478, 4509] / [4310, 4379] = 1.58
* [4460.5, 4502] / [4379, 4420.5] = 1.40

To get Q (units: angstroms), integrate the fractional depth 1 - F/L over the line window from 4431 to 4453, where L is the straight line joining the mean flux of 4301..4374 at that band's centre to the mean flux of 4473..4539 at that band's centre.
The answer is 1.05 angstroms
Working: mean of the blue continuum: 11.3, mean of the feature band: 14.2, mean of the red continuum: 17.1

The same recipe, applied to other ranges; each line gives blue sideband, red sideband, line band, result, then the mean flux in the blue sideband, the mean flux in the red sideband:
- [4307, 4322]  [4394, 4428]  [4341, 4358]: -2.9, 9.62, 12.5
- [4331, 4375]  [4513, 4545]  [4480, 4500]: -0.8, 12.4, 17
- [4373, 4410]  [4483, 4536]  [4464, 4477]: 0.0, 11.6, 17.2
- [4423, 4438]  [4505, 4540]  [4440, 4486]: -1.8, 12.7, 17.1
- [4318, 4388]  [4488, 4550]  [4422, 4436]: 1.7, 11.8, 17.5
